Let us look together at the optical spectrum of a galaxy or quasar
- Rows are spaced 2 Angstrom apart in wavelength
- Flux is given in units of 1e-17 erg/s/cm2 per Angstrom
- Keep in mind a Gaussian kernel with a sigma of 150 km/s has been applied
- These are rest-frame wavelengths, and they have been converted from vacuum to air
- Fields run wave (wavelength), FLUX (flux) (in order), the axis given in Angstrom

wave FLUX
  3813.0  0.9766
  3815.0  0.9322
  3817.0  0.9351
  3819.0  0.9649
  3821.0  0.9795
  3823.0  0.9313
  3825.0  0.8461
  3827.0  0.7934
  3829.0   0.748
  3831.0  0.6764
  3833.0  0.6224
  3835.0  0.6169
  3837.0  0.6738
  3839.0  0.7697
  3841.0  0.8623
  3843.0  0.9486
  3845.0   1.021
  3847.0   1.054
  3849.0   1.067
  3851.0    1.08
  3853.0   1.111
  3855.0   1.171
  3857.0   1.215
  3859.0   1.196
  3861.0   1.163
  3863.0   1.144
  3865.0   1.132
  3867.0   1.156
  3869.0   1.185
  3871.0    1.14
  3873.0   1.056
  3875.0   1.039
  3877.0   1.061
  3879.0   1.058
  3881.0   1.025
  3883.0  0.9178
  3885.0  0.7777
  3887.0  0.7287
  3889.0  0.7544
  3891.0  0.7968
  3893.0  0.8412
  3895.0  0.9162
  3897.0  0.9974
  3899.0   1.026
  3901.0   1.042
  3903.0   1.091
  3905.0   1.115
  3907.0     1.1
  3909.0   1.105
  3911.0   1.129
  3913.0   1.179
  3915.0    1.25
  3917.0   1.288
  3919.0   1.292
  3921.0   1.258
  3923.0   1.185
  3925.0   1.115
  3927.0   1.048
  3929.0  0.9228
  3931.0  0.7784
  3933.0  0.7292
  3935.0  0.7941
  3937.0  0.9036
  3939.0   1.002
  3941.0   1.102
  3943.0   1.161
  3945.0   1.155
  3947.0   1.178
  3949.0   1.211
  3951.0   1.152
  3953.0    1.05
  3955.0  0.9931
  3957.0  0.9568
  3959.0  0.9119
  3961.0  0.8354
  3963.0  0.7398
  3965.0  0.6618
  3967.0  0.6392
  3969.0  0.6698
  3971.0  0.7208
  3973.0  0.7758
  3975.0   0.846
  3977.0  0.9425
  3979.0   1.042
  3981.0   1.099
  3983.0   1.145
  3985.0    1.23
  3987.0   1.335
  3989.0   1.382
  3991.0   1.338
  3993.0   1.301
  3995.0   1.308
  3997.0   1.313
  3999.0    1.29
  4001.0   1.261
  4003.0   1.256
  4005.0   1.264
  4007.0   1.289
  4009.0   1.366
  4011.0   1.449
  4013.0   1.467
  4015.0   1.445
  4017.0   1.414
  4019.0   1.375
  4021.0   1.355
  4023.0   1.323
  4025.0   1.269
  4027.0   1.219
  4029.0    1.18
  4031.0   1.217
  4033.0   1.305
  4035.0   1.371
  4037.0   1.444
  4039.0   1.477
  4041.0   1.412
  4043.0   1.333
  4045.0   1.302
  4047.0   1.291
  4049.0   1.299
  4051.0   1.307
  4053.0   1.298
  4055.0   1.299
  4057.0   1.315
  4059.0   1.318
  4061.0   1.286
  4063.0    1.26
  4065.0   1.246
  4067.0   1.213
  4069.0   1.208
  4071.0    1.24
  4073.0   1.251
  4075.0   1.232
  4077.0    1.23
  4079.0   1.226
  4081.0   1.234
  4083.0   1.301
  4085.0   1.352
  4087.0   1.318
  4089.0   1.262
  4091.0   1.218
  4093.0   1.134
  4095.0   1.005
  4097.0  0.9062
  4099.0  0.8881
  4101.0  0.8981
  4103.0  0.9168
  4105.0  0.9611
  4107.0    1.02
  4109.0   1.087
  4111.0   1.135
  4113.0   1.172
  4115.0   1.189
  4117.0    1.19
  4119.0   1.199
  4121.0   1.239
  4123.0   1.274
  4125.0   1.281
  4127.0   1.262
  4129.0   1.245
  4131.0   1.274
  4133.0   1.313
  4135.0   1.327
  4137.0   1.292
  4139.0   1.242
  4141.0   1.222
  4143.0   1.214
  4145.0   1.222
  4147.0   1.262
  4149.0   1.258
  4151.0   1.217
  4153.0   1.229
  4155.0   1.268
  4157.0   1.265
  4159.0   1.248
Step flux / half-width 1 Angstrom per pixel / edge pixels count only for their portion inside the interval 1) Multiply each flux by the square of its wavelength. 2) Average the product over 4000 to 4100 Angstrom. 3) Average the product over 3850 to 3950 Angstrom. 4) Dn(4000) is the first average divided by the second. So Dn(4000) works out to 1.30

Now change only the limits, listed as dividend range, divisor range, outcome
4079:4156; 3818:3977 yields 1.35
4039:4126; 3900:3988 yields 1.27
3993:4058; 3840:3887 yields 1.36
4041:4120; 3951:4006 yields 1.20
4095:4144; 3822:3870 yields 1.37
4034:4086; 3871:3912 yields 1.44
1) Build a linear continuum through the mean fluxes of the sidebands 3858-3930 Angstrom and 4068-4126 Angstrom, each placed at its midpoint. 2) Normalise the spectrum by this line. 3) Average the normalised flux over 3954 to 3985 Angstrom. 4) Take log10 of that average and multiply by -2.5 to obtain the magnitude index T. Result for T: 0.24 mag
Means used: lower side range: 1.06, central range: 0.877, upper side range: 1.16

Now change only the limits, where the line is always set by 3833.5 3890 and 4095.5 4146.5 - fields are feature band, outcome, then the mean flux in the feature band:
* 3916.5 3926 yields -0.18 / 1.22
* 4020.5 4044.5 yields -0.20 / 1.32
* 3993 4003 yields -0.19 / 1.29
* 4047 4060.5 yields -0.17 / 1.3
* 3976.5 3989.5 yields -0.09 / 1.17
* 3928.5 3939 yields 0.24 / 0.838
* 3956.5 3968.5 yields 0.34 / 0.779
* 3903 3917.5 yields -0.13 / 1.16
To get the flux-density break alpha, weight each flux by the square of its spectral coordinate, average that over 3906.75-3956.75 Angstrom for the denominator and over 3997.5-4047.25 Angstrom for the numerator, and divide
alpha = 1.29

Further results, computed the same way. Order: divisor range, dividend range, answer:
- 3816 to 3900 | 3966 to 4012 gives 1.28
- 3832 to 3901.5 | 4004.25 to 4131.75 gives 1.40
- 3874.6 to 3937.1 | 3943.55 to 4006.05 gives 1.09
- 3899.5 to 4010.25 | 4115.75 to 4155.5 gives 1.27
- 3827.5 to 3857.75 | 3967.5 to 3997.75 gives 1.29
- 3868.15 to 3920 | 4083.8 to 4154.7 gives 1.28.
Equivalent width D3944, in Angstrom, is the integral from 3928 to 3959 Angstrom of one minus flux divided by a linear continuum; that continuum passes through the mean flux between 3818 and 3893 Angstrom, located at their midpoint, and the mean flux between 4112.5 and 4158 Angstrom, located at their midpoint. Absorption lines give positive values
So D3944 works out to 1.4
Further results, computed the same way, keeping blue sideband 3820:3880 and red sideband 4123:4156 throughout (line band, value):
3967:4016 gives -2.5 Angstrom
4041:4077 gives -3.0 Angstrom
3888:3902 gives 1.6 Angstrom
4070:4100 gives 0.5 Angstrom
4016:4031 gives -2.0 Angstrom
